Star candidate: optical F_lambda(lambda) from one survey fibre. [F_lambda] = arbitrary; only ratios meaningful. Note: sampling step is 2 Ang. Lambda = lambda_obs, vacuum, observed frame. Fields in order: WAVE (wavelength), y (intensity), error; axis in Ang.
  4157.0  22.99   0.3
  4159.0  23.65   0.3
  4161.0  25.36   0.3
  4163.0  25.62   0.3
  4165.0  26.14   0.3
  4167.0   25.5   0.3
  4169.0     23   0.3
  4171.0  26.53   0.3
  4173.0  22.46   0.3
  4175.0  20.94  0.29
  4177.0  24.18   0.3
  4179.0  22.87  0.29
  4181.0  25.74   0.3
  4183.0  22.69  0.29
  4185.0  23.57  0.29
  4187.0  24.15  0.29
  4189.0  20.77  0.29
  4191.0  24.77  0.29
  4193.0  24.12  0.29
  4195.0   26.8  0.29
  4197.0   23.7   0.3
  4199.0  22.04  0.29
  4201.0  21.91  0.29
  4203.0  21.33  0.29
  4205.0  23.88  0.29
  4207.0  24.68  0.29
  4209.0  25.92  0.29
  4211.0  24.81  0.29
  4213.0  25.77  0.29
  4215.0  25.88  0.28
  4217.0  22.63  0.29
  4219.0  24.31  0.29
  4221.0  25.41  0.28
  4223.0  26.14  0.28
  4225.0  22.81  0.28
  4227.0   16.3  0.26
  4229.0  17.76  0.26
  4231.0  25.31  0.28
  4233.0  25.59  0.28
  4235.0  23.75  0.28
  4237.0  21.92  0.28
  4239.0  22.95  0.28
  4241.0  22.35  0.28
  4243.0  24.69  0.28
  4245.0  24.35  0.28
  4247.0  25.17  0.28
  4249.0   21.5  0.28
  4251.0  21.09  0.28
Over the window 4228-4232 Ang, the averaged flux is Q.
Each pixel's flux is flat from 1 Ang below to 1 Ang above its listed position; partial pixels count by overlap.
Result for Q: 21.5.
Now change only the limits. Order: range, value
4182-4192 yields 23.2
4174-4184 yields 23.3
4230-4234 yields 25.4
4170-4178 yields 23.5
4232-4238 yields 23.8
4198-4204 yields 21.8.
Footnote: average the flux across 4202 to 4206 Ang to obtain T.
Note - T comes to 22.6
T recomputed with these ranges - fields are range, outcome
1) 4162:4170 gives 25.1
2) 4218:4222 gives 24.9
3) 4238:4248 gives 23.9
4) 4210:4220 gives 24.7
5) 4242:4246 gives 24.5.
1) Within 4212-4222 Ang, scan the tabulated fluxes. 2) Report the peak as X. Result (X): 25.88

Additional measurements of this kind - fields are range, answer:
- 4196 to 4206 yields 23.88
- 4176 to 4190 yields 25.74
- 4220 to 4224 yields 26.14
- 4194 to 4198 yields 26.8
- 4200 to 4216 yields 25.92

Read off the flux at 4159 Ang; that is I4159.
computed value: 23.65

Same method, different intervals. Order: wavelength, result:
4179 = 22.87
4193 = 24.12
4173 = 22.46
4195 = 26.8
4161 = 25.36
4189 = 20.77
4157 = 22.99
